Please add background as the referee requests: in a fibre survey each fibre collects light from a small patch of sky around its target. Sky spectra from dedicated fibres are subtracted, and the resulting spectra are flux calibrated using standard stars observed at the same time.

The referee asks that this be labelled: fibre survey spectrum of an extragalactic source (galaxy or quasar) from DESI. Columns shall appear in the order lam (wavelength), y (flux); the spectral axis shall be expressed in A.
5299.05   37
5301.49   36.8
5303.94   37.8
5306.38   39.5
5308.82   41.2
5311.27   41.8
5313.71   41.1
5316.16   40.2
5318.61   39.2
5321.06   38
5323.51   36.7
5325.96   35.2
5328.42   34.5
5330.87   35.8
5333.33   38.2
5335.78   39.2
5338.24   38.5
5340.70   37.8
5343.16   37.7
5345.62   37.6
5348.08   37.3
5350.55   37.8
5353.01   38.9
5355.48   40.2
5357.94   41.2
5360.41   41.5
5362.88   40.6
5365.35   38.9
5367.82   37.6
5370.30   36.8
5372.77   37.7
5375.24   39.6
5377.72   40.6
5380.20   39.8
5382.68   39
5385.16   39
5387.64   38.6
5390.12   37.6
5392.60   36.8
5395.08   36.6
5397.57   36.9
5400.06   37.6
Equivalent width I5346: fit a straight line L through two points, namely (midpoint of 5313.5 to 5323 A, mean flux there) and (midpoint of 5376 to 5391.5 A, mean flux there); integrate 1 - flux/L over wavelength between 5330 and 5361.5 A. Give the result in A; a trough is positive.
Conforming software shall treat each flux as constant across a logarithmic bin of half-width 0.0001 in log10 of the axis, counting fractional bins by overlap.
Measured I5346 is 0.4 A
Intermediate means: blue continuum 39.2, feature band 38.6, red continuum 39.1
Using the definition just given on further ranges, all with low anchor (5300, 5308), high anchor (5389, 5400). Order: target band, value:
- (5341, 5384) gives -1.77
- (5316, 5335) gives 0.40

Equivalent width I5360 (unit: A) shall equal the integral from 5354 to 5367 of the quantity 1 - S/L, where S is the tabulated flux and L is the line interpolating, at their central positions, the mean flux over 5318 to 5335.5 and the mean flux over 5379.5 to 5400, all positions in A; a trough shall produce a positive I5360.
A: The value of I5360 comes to -1.0 A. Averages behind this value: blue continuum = 36.9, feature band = 40.4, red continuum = 38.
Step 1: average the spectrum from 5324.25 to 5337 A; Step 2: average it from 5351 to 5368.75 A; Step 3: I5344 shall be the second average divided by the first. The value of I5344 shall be 1.09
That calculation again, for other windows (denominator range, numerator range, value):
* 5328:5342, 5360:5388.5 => 1.04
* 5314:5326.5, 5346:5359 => 1.02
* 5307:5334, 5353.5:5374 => 1.02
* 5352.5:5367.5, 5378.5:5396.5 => 0.95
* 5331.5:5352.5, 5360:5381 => 1.03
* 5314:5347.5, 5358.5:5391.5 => 1.04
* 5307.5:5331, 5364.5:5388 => 1.01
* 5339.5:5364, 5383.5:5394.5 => 0.97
